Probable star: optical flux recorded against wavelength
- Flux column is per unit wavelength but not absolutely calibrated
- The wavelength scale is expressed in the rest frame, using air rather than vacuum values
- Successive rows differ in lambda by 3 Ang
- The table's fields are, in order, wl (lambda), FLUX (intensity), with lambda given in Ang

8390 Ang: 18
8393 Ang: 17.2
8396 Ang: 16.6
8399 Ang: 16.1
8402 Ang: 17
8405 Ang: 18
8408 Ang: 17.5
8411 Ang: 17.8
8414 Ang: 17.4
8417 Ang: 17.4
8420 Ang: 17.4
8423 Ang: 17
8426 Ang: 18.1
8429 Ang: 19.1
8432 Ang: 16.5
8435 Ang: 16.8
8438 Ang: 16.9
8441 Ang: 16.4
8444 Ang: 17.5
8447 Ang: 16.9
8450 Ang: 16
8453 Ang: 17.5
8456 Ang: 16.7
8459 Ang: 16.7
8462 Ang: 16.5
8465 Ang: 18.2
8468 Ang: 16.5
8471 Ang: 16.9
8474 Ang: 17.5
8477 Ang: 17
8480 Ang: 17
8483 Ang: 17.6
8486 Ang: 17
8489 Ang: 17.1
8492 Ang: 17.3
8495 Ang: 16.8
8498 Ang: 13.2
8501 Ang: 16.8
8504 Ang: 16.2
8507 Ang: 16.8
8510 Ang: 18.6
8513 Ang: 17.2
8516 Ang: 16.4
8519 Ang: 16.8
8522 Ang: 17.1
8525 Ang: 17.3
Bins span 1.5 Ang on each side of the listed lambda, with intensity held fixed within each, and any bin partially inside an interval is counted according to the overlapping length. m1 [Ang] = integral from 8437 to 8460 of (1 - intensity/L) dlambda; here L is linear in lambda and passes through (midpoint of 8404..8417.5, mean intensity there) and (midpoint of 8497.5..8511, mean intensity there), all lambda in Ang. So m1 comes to 0.4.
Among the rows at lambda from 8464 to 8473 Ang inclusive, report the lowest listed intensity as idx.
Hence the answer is 16.5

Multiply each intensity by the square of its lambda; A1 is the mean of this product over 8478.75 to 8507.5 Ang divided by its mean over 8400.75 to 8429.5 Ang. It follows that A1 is 1.0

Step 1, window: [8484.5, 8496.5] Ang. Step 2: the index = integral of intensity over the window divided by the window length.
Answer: 17.1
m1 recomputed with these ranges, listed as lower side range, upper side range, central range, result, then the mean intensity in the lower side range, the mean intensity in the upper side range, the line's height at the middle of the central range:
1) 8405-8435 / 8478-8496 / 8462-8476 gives 0.1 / 17.6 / 17.1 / 17.3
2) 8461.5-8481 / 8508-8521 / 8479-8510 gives 0.9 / 17.1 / 17.2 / 17.2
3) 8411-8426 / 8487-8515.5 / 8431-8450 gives 0.5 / 17.4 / 16.7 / 17.2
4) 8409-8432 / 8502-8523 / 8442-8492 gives 0.8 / 17.7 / 17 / 17.3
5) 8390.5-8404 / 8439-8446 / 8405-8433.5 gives -1.2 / 16.9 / 16.9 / 16.9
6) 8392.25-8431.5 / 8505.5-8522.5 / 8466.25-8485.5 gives 0.2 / 17.4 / 17.2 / 17.2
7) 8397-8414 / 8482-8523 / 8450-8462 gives 0.2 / 17.3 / 16.8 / 17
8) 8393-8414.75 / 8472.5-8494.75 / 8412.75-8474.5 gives 0.2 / 17.2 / 17.2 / 17.2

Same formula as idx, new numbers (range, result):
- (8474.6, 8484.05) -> 17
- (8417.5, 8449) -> 16.4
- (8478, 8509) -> 13.2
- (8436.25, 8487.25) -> 16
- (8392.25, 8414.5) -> 16.1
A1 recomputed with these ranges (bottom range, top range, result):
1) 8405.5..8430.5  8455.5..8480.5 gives 0.97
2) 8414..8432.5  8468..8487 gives 0.98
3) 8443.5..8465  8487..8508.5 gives 0.98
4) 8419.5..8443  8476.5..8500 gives 0.97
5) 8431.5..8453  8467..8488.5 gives 1.03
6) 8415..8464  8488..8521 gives 0.99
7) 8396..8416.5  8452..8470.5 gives 1.00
